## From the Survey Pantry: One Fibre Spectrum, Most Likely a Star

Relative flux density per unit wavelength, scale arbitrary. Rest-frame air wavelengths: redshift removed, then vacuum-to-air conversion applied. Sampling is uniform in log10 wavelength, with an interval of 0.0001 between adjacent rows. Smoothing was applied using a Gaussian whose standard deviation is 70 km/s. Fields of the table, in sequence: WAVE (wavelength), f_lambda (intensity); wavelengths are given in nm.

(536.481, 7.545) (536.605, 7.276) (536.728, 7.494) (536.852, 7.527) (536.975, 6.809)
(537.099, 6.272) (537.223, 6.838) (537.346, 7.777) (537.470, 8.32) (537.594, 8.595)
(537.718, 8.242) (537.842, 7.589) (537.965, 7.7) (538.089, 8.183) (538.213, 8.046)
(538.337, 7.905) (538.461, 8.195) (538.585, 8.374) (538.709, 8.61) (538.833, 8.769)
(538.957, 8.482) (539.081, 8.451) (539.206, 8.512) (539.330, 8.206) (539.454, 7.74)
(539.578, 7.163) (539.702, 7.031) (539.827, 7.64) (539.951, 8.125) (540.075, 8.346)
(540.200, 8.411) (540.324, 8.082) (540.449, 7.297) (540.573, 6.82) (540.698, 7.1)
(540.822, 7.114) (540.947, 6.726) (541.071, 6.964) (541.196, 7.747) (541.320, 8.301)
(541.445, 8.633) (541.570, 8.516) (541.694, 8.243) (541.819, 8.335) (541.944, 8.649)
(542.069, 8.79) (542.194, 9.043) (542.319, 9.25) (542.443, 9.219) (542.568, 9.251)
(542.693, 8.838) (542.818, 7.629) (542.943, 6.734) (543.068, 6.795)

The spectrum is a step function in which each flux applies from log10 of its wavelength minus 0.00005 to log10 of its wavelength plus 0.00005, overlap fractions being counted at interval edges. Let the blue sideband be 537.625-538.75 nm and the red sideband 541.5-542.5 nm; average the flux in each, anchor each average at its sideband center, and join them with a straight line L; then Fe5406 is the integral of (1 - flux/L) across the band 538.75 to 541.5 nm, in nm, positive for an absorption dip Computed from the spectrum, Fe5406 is 0.20 nm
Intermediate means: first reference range 8.1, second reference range 8.75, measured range 7.81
